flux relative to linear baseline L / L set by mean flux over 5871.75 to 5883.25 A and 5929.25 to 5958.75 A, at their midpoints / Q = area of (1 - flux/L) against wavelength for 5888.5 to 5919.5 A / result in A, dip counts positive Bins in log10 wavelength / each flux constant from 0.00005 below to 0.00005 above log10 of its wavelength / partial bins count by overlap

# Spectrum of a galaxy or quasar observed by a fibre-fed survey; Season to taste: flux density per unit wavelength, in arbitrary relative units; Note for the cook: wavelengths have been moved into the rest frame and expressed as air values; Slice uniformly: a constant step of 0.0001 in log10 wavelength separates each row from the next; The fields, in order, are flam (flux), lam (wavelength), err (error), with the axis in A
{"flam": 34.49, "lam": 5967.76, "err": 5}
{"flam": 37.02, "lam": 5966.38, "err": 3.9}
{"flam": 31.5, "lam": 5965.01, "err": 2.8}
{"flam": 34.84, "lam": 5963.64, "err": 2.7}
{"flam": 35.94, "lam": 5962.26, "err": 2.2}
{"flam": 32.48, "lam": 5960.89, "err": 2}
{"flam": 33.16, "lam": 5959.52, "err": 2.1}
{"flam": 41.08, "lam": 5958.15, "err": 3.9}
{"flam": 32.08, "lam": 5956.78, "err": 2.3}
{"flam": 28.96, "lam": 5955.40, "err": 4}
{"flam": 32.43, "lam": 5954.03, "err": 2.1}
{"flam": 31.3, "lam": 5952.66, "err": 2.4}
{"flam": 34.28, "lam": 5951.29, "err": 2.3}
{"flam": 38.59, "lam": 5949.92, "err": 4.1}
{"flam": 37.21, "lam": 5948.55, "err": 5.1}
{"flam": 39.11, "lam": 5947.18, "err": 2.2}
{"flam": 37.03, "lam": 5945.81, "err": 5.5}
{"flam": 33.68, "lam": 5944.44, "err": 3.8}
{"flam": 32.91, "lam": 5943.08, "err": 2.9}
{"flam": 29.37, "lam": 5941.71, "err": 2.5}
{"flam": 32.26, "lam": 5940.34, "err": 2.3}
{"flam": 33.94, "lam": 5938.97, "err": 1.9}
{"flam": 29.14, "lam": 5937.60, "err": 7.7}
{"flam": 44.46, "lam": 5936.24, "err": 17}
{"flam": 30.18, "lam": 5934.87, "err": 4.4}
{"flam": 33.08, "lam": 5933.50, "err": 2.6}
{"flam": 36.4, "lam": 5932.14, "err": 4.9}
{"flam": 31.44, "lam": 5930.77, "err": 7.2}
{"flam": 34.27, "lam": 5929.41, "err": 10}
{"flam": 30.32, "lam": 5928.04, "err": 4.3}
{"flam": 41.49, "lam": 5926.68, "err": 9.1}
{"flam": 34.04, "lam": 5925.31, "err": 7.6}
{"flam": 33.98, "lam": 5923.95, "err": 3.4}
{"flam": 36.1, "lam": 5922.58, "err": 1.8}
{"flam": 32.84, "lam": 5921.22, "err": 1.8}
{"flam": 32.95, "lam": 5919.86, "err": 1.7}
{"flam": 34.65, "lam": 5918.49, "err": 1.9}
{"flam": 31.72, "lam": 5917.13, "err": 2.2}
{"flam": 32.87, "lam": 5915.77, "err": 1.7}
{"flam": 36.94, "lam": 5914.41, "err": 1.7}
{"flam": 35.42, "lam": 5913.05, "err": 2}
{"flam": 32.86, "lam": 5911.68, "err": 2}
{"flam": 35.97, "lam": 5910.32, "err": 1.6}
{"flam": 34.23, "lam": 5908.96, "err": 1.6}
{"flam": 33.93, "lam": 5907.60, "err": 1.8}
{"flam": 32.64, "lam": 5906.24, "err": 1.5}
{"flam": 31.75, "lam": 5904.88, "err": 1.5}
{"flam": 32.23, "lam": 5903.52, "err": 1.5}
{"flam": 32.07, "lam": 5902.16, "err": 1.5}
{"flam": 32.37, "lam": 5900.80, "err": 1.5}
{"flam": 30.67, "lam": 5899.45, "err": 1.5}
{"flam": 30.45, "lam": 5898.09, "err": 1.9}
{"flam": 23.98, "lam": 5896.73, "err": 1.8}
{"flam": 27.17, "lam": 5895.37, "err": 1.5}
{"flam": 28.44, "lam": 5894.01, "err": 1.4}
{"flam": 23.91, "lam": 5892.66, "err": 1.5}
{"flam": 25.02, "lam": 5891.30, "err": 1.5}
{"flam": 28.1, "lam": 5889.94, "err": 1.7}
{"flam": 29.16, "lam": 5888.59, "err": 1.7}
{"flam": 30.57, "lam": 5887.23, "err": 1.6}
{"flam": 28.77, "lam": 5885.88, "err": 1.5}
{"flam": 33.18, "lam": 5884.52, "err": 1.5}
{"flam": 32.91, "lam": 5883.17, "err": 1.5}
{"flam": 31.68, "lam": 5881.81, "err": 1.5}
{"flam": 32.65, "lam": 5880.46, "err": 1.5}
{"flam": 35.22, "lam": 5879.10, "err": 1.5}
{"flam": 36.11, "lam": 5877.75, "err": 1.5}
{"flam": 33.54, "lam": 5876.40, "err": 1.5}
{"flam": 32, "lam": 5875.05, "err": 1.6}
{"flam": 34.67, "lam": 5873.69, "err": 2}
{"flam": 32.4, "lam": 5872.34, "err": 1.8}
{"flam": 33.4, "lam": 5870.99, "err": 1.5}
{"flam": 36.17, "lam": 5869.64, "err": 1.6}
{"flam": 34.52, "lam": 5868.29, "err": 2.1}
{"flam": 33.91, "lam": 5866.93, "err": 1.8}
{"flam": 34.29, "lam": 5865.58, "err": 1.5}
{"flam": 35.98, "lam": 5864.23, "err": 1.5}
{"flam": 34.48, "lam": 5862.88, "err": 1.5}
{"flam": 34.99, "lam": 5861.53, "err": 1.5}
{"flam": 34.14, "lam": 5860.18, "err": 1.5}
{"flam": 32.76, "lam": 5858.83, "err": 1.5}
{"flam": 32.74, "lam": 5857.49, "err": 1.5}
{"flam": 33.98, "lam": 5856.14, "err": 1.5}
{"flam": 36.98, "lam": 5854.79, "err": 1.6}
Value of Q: 2.4 A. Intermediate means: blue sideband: 33.5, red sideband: 34.2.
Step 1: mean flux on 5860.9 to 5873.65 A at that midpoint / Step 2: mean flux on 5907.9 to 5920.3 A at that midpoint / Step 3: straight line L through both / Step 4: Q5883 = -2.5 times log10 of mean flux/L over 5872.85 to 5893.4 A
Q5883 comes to 0.11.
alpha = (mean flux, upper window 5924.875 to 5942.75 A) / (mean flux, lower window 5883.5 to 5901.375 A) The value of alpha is 1.2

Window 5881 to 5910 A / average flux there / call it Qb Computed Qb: 30.2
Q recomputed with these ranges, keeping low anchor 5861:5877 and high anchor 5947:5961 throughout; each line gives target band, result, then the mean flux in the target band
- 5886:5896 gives 2.0 A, 27.6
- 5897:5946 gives 1.3 A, 33.5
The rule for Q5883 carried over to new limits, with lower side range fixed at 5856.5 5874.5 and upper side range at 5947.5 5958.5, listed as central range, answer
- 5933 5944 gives 0.04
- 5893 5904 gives 0.16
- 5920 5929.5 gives -0.01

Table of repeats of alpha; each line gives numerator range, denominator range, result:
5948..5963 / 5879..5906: 1.15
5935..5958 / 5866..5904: 1.09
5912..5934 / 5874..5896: 1.12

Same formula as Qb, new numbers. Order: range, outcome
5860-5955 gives 33.1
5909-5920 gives 34.2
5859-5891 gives 33.1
